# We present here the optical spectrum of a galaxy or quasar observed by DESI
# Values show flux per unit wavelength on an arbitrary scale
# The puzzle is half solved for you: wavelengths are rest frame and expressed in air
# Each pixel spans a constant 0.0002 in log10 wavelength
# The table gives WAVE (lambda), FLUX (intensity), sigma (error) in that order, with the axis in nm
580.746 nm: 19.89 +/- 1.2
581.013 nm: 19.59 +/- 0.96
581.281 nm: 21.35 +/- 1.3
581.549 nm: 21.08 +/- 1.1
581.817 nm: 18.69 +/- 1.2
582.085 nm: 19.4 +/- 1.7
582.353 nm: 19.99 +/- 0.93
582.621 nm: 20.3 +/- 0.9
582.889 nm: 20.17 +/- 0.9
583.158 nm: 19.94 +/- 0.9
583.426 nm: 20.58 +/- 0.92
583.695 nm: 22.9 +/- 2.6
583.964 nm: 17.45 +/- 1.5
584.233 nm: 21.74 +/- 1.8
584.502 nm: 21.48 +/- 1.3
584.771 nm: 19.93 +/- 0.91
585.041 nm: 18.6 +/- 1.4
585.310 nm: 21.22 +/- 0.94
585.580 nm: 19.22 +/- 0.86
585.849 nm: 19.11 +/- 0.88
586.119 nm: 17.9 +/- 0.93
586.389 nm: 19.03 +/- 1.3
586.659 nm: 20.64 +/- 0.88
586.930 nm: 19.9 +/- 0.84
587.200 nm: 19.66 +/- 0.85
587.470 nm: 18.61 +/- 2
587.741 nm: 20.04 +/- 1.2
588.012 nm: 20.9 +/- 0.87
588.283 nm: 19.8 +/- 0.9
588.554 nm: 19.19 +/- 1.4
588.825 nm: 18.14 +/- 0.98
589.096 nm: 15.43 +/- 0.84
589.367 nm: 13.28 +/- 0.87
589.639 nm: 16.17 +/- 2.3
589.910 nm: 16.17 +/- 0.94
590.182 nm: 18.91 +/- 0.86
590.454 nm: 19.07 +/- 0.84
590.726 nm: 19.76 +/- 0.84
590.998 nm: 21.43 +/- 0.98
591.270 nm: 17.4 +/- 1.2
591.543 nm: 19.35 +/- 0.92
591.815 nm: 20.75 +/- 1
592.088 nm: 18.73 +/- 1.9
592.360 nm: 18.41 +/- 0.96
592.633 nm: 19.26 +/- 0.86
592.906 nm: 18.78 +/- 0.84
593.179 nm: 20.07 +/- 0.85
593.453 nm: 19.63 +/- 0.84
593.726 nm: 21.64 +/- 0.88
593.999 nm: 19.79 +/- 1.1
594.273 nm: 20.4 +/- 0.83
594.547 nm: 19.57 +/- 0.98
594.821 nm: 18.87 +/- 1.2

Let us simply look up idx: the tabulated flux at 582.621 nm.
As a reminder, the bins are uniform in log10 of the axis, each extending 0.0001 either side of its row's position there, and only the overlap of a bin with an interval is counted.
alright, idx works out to 20.3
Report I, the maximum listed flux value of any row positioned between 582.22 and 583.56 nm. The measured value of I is 20.58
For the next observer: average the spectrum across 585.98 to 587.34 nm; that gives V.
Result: 19.4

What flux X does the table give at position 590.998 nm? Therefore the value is 21.43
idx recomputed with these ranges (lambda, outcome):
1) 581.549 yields 21.08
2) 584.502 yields 21.48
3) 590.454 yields 19.07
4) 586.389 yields 19.03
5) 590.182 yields 18.91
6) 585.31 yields 21.22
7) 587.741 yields 20.04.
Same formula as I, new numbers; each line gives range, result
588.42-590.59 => 19.19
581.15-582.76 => 21.35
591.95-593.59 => 20.07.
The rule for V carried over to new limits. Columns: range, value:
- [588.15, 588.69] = 19.5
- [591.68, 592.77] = 19.3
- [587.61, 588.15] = 20.5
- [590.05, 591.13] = 19.8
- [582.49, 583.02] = 20.2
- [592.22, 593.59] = 19.2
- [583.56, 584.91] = 20.7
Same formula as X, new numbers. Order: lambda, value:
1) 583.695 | 22.9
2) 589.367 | 13.28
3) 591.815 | 20.75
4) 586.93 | 19.9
